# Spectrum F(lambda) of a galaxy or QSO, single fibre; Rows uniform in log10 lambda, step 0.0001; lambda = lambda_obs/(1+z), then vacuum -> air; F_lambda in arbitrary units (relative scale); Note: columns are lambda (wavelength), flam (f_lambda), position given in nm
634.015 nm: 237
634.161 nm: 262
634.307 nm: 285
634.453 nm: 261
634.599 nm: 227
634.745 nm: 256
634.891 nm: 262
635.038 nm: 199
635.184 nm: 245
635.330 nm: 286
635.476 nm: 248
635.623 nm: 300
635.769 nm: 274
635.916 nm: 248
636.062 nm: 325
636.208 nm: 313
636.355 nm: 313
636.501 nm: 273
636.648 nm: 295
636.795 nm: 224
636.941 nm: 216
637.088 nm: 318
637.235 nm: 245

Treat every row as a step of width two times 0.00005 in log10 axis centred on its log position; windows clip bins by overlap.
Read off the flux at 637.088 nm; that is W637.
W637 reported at 318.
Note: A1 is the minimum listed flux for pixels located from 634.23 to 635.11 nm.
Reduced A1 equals 199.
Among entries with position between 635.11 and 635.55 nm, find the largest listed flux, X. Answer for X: 286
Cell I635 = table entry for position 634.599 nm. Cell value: 227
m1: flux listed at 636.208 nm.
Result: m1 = 313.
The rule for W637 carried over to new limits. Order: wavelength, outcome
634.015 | 237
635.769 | 274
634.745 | 256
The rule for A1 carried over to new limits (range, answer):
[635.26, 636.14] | 248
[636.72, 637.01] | 216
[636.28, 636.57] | 273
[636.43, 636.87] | 224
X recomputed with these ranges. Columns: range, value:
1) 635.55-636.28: 325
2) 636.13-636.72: 313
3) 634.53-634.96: 262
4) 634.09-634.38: 285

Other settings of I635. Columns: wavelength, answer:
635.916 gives 248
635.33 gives 286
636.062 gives 325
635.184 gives 245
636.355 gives 313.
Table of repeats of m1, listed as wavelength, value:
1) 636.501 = 273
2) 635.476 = 248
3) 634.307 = 285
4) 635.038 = 199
